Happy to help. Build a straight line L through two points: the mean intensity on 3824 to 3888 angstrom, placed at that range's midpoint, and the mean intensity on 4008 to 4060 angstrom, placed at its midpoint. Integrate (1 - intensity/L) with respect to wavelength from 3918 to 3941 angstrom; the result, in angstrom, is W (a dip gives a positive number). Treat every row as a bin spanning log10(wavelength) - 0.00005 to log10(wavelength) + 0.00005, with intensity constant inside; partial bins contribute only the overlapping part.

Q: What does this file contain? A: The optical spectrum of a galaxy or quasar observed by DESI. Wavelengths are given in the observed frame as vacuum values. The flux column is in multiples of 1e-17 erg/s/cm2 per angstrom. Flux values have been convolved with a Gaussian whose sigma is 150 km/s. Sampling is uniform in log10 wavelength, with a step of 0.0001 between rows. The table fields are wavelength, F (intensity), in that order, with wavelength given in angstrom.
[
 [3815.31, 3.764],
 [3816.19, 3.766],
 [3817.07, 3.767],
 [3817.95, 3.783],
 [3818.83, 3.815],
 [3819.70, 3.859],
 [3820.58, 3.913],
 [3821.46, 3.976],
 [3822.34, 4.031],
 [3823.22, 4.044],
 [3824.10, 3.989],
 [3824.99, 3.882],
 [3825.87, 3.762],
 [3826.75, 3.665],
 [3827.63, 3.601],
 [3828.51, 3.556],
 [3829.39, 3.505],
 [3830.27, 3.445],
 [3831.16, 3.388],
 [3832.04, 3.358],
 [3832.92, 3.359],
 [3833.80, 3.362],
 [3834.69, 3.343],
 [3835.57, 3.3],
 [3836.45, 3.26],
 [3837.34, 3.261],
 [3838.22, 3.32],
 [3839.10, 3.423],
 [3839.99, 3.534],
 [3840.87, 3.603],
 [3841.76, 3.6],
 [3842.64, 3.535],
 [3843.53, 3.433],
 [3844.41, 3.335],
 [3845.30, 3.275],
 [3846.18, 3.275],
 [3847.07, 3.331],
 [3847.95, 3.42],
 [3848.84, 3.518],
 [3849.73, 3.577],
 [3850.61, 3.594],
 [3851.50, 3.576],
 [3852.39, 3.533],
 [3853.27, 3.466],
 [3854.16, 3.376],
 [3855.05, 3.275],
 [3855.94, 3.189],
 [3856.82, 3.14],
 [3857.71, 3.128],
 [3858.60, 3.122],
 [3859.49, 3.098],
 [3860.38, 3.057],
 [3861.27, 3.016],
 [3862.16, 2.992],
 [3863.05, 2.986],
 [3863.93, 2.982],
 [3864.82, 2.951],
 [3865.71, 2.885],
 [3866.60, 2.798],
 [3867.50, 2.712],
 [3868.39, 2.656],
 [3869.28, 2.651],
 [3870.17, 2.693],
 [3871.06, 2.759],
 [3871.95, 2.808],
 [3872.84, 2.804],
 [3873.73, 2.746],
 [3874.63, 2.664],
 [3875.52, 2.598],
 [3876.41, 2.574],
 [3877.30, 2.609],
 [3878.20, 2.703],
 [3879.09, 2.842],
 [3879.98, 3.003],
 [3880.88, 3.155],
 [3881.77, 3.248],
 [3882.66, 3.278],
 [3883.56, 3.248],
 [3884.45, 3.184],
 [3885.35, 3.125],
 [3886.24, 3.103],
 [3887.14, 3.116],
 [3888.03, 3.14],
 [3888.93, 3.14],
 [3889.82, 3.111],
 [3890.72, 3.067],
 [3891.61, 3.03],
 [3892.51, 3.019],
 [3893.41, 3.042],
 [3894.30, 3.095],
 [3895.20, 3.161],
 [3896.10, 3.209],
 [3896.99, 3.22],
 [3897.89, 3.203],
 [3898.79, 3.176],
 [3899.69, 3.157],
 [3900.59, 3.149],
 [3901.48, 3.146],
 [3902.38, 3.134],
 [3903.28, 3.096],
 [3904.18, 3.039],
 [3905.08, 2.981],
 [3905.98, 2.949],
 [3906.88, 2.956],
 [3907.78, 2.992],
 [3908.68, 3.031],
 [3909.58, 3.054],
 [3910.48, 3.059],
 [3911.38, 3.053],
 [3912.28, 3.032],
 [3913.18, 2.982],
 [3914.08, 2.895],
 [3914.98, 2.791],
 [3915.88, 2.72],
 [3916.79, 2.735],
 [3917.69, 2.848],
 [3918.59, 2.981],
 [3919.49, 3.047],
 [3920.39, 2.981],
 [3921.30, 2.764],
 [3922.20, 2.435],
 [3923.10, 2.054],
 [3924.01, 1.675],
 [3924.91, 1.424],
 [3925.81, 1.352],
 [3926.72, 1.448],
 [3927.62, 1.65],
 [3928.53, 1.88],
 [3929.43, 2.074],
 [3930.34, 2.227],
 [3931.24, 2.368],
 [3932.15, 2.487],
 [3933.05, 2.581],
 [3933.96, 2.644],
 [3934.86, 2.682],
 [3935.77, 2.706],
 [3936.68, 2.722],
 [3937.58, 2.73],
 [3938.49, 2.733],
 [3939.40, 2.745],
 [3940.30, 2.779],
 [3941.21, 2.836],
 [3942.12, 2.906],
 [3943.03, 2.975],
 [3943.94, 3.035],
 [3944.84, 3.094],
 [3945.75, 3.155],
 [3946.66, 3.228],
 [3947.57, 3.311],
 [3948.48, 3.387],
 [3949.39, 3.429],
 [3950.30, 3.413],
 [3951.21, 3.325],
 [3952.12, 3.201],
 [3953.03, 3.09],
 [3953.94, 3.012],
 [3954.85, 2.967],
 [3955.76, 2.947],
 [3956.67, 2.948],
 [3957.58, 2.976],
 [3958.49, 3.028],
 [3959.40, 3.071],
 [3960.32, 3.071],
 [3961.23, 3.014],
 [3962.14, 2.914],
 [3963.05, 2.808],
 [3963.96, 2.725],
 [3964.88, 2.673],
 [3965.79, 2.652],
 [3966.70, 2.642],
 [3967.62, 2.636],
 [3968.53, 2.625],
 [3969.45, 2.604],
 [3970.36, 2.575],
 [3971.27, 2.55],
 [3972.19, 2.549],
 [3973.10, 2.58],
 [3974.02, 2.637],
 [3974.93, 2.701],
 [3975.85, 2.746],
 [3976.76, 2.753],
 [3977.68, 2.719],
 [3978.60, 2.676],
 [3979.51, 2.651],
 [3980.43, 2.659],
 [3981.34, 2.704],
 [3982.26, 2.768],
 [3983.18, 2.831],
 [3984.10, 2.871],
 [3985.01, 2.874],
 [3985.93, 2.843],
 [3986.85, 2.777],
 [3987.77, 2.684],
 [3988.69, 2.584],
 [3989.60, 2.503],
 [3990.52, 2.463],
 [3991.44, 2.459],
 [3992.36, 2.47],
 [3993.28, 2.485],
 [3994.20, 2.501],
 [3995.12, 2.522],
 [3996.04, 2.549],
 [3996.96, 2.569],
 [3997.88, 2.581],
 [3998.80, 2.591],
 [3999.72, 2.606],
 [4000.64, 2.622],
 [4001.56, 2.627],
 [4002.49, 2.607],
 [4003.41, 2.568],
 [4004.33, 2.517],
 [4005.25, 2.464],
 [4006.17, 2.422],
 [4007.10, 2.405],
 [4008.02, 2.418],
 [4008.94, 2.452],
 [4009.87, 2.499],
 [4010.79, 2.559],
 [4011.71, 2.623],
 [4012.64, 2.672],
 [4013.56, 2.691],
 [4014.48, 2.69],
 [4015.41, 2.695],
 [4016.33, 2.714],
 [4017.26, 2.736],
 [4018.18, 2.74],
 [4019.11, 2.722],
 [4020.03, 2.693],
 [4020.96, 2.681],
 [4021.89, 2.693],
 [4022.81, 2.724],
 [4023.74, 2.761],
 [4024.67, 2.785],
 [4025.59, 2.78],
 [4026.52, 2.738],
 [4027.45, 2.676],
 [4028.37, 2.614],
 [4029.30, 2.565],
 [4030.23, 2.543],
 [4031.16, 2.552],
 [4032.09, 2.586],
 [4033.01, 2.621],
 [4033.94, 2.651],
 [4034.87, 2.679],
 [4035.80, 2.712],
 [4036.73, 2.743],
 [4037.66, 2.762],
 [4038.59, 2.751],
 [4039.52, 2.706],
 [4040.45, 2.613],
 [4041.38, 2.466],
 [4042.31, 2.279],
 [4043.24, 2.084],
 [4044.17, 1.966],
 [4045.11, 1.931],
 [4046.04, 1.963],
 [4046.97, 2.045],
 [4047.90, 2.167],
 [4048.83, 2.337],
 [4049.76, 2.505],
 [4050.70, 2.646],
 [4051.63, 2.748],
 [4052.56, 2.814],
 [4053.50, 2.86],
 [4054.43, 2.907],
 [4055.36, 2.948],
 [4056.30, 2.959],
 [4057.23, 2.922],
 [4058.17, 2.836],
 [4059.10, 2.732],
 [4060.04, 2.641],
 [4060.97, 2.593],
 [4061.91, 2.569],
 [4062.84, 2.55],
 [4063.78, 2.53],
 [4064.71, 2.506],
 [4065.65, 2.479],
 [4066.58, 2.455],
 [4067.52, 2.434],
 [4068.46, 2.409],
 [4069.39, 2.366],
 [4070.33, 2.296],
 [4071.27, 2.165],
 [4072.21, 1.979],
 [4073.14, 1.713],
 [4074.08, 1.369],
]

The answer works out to 4.50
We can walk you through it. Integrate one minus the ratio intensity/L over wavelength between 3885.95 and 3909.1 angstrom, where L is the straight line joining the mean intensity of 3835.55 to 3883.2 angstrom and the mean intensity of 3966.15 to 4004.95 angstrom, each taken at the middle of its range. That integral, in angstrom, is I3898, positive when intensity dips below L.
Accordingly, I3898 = -0.95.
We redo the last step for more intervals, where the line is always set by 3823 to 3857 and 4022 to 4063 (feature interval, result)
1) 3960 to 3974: 1.0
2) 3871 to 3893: 2.1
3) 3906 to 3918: 0.8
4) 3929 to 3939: 1.7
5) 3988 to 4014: 2.2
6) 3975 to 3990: 0.7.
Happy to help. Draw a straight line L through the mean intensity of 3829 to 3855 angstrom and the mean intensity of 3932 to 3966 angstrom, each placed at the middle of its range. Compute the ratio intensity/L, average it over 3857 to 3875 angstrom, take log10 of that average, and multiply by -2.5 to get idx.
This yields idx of 0.154 mag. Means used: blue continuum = 3.42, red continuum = 2.95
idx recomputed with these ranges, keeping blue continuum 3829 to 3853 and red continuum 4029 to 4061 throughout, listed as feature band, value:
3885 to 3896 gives 0.040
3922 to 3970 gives 0.105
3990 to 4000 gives 0.103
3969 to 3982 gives 0.081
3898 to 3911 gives 0.031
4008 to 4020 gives 0.022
